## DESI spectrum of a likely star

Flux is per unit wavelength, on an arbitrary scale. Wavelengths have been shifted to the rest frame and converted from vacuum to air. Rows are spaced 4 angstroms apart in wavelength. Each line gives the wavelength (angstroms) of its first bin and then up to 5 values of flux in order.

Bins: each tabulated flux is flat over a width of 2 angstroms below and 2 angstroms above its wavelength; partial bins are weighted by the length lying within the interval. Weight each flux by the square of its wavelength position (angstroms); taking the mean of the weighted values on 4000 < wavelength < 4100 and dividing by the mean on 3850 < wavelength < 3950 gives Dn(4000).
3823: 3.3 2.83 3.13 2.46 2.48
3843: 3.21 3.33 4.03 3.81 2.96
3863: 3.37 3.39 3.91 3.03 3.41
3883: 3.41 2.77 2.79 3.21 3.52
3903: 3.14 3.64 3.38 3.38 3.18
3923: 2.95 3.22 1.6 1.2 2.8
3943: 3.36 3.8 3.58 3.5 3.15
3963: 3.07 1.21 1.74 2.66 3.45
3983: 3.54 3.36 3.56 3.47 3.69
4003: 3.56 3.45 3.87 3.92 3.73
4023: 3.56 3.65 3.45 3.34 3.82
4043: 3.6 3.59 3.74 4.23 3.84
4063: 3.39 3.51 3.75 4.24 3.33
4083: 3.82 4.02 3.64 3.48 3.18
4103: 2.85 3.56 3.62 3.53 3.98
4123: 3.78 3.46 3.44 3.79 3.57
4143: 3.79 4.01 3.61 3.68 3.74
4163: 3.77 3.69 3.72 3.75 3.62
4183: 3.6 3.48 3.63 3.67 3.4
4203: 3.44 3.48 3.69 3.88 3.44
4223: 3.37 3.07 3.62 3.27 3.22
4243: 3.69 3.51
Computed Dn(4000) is 1.25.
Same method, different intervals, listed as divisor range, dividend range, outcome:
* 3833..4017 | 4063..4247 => 1.27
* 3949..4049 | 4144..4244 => 1.18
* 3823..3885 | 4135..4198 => 1.32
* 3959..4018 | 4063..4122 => 1.19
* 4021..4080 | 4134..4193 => 1.06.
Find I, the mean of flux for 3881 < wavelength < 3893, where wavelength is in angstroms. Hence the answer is 2.99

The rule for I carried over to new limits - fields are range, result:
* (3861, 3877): 3.42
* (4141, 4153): 3.8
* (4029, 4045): 3.55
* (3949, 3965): 3.33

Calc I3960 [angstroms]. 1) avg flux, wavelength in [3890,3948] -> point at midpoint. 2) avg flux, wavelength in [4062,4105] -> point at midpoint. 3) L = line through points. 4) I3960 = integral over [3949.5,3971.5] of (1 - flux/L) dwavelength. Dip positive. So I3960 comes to 2.69 angstroms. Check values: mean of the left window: 3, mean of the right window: 3.57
